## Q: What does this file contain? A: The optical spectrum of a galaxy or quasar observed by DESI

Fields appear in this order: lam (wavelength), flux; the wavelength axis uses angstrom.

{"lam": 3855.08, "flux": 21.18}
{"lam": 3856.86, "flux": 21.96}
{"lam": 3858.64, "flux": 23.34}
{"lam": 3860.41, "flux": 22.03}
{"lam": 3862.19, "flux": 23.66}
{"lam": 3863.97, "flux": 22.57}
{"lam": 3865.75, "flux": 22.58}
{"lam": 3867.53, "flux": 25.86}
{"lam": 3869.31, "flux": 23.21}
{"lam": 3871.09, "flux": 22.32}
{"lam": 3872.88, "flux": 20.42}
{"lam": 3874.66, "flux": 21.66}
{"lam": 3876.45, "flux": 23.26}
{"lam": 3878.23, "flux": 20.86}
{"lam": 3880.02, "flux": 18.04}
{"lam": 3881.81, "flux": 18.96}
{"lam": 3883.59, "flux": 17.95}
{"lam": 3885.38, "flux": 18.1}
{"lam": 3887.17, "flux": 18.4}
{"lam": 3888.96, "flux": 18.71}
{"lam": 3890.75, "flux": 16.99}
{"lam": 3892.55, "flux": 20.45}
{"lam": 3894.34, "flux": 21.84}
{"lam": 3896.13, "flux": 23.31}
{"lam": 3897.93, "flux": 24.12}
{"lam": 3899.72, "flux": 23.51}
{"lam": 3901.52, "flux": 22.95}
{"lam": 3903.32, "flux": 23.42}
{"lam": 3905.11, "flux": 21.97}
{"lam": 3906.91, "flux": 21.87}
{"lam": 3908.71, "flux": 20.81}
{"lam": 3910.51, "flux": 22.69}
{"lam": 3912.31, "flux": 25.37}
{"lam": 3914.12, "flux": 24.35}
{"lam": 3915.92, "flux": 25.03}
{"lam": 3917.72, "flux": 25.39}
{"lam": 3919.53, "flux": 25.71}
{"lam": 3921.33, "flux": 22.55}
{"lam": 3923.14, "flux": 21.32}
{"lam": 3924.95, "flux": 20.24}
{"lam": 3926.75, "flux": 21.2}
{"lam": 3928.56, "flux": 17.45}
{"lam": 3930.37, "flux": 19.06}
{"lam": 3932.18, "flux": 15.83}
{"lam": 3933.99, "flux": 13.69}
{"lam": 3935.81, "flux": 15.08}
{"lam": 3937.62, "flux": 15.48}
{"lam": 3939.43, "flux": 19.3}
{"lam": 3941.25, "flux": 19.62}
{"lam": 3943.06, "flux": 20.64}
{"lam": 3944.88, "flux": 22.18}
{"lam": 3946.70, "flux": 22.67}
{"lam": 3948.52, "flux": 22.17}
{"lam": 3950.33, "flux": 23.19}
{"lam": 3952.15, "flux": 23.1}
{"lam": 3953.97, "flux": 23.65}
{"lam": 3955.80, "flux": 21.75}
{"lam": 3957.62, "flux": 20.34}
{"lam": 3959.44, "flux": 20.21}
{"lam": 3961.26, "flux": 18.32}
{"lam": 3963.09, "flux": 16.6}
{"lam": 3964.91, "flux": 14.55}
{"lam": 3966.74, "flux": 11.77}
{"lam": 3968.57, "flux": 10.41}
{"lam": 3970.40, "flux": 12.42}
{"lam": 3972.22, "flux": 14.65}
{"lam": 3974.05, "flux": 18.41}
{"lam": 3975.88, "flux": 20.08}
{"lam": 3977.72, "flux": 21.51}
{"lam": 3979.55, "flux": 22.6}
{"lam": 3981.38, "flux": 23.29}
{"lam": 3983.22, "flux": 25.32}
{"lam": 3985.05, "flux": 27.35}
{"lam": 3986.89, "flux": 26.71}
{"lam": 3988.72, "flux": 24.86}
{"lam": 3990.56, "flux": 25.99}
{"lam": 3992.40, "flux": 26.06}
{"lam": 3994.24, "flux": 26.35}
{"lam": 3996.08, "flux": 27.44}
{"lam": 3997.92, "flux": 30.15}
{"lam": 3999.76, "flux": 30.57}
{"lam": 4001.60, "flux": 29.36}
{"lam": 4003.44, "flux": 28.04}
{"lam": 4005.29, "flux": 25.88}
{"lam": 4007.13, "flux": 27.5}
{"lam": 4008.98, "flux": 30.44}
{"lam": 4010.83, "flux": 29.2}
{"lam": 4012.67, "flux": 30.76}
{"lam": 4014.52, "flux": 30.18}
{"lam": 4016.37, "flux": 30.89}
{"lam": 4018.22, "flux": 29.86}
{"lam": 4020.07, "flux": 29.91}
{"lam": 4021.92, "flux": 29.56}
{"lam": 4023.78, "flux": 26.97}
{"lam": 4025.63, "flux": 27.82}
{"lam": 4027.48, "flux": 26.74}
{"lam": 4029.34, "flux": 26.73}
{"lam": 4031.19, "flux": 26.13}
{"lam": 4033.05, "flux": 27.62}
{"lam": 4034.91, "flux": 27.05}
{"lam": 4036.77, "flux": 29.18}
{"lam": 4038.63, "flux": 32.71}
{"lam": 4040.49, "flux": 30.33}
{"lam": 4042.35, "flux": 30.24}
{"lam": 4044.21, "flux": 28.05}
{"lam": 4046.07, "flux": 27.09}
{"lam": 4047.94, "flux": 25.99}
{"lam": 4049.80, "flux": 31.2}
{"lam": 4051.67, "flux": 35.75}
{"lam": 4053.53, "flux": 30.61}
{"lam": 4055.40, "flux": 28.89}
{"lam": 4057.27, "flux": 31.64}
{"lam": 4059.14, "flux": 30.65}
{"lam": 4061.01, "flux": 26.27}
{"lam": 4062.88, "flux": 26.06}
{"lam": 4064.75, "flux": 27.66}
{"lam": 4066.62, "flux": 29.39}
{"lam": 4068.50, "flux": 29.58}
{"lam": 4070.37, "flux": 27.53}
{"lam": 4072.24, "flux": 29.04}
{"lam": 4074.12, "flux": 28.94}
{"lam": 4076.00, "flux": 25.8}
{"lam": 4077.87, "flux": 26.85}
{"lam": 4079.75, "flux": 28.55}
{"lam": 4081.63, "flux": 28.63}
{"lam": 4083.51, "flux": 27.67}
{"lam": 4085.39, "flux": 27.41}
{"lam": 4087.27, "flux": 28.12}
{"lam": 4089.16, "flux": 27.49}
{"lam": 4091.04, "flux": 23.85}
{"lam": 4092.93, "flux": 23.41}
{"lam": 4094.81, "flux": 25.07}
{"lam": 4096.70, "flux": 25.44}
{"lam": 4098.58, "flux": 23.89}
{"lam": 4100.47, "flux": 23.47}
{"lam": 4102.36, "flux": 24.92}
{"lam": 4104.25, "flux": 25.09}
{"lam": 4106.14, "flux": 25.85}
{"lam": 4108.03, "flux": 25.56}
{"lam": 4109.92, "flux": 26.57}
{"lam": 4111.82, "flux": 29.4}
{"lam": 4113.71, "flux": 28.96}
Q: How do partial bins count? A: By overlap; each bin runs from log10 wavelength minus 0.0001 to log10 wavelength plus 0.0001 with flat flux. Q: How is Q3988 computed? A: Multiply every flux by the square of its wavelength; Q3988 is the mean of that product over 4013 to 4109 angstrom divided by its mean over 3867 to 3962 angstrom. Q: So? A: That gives 1.43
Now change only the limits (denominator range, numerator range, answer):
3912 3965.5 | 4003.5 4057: 1.48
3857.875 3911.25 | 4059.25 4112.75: 1.38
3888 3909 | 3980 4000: 1.28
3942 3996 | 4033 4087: 1.43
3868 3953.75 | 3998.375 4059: 1.47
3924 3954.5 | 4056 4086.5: 1.54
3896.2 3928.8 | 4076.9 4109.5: 1.24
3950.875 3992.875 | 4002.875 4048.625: 1.44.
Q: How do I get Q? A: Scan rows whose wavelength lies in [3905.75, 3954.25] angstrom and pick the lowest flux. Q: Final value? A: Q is 13.69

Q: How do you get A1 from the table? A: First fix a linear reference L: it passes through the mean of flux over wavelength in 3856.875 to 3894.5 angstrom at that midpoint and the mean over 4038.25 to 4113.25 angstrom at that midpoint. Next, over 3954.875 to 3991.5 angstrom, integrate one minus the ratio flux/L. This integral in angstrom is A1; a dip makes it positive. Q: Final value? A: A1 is 6.72 angstrom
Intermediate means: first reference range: 21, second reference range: 27.7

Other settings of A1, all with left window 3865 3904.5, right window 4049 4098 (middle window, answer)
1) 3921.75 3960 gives 5.48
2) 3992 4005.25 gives -1.48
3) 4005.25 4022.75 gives -2.48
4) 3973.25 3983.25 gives 1.23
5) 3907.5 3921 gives -1.07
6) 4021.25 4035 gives -0.45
